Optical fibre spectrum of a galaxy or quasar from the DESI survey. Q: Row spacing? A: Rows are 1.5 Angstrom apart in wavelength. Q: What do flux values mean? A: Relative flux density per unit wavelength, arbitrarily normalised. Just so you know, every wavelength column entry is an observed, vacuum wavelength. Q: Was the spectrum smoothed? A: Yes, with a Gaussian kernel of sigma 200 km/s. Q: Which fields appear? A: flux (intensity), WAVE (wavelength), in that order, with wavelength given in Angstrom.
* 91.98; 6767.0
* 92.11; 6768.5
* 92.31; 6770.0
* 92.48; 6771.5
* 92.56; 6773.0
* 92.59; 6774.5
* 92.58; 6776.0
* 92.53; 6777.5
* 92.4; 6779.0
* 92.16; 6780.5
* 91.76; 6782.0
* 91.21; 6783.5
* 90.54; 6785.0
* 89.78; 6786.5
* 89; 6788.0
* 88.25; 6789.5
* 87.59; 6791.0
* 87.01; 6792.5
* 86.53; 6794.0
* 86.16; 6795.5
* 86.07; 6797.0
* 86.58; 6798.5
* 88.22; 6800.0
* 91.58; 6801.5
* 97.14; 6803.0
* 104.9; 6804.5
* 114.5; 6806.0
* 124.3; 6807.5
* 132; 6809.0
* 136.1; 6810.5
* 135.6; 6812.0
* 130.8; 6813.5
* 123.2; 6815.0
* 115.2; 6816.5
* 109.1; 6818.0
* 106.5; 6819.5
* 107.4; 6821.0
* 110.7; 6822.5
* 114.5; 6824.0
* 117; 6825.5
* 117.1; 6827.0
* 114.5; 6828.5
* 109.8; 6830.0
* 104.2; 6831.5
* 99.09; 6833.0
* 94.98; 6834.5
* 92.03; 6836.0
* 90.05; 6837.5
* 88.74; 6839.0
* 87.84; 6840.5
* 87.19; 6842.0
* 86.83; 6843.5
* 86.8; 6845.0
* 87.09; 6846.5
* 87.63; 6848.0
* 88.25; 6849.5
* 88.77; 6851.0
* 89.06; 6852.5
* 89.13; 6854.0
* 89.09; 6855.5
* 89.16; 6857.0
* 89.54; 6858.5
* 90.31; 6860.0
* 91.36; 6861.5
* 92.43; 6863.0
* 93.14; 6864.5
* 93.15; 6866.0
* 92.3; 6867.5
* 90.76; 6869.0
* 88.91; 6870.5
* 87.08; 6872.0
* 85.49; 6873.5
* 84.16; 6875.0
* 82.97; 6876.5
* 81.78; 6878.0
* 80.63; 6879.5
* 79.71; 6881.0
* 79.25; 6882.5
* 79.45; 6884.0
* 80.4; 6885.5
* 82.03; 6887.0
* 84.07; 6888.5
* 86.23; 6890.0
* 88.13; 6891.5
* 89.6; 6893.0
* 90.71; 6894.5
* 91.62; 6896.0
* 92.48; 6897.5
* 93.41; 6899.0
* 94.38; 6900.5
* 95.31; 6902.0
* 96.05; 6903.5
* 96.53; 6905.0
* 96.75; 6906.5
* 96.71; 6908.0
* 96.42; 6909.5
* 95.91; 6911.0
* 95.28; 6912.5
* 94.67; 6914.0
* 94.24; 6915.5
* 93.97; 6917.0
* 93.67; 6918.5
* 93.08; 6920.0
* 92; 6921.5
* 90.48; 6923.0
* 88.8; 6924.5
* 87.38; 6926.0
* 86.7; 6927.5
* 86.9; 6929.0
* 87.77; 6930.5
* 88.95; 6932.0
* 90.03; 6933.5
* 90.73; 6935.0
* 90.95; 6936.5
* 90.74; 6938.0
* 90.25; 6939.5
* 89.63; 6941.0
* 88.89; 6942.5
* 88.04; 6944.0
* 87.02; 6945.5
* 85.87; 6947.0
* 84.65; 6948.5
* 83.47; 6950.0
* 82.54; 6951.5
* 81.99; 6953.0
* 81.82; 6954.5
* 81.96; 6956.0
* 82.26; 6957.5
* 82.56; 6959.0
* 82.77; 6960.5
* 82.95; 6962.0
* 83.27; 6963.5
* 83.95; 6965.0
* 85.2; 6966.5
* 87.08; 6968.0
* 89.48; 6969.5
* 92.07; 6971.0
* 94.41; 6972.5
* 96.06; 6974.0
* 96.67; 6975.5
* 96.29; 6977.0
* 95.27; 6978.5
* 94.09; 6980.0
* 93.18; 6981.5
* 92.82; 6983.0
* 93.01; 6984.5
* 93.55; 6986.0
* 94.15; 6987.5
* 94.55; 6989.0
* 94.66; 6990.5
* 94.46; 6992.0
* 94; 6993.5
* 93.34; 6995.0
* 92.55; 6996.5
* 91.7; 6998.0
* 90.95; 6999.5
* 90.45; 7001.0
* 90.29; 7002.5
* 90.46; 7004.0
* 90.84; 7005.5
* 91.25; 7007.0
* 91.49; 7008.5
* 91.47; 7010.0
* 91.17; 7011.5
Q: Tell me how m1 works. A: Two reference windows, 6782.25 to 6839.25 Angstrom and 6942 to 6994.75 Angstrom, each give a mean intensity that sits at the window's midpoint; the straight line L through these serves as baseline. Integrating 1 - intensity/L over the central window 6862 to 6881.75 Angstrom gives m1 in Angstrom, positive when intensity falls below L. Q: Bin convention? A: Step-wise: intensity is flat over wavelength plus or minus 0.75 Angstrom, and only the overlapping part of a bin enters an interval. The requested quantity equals 2.19 Angstrom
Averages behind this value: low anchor 104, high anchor 89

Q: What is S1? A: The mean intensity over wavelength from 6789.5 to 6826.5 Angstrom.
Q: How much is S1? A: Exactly 107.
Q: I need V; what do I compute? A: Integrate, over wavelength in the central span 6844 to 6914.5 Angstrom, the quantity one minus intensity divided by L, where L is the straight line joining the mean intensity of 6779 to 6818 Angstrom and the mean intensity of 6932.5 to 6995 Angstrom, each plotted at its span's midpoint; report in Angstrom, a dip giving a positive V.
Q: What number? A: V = 4.7 Angstrom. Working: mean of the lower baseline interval 102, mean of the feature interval 89.2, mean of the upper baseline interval 89.3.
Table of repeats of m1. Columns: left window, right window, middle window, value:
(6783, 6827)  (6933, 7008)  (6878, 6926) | 2.79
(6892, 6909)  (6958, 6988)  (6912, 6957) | 1.75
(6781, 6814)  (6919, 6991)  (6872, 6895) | 2.56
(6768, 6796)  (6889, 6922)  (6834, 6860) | 0.88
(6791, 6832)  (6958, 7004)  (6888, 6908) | 1.47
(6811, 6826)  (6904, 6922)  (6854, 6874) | 3.07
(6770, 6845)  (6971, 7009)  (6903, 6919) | 0.15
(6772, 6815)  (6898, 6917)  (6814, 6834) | -2.68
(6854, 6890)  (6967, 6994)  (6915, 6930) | -0.14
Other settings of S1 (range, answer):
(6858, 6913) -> 89.3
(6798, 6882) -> 98.5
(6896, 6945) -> 92.1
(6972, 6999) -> 94.1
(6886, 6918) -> 92.5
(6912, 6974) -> 88.1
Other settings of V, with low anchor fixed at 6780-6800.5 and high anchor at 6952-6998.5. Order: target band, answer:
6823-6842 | -2.8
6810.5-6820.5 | -3.6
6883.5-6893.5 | 0.6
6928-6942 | 0.0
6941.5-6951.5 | 0.4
